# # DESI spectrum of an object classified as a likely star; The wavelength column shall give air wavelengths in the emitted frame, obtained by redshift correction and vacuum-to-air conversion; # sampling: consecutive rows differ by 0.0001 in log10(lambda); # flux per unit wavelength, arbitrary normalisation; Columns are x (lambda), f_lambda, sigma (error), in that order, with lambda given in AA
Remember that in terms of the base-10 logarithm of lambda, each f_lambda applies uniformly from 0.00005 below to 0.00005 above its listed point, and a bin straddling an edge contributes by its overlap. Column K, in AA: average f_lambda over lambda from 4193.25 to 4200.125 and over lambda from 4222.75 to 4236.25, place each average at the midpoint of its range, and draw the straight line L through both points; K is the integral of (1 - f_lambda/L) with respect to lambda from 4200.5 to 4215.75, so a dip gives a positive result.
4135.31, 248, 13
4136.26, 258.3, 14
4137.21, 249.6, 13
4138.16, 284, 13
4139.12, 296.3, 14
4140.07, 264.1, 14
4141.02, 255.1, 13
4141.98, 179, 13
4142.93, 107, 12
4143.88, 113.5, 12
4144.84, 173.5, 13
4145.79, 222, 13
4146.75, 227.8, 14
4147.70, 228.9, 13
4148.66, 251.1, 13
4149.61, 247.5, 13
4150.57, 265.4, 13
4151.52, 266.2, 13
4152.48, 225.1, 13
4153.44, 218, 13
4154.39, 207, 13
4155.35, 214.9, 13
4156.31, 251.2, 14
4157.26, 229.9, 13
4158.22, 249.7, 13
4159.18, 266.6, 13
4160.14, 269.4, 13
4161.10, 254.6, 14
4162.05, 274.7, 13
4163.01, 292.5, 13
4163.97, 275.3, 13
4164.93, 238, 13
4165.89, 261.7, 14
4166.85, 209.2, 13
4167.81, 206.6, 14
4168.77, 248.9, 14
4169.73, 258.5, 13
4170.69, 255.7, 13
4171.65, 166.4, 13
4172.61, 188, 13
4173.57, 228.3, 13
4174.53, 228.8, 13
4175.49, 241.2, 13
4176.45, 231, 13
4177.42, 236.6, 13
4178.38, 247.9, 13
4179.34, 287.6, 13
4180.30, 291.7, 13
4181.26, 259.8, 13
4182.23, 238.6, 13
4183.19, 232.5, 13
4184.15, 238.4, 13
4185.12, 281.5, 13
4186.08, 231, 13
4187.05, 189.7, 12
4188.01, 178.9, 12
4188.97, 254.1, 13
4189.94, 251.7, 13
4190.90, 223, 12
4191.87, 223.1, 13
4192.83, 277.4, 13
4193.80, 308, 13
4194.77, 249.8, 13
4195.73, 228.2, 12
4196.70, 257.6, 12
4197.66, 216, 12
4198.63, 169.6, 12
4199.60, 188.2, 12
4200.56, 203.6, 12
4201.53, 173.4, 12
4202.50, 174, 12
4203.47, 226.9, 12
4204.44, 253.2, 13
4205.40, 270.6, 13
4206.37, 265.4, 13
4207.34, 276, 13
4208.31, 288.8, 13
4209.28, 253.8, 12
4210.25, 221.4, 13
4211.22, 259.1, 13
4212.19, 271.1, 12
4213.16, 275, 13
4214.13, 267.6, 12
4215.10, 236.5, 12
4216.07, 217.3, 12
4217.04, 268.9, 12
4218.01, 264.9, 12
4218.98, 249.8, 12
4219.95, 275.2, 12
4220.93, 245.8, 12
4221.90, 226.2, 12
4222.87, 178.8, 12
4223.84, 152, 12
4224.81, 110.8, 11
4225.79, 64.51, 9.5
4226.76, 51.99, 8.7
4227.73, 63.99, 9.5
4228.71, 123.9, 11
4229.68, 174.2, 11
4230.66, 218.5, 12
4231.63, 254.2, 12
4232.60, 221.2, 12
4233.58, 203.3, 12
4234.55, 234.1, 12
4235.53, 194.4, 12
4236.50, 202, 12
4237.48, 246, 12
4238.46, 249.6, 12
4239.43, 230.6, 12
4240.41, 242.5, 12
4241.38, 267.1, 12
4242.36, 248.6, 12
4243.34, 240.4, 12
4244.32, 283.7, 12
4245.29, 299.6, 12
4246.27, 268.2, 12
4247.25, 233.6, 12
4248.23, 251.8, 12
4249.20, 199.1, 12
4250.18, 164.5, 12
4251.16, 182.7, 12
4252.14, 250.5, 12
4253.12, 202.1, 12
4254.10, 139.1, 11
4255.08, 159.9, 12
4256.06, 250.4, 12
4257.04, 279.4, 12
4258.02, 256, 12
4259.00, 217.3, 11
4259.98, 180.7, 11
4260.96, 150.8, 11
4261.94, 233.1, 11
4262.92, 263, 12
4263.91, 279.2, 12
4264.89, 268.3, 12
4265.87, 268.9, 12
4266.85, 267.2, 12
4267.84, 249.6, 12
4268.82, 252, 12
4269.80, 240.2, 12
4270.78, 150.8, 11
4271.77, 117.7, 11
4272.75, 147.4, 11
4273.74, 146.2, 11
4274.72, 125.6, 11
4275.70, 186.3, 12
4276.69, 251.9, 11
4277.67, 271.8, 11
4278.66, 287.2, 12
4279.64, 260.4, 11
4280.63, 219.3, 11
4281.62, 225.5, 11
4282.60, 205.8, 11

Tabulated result -3.0 AA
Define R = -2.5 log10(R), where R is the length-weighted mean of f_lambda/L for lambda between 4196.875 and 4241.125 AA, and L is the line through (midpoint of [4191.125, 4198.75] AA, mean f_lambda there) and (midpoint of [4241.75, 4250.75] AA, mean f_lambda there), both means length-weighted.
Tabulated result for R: 0.134 mag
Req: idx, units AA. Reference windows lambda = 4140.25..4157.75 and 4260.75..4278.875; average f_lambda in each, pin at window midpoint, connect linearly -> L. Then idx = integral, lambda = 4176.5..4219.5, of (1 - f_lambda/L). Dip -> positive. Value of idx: -5.0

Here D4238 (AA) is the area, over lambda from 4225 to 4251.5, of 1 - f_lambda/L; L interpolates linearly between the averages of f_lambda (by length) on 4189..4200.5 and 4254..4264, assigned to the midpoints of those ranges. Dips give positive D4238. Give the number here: 2.0 AA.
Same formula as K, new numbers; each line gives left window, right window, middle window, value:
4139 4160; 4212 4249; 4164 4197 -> -2.6 AA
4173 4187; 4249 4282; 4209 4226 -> 0.5 AA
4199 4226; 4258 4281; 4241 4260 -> -0.6 AA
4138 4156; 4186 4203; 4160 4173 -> -1.2 AA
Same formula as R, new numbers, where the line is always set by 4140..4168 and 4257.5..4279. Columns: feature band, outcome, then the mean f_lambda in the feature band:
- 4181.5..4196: -0.06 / 241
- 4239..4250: -0.13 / 249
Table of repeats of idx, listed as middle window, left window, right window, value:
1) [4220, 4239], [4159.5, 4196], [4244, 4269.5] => 4.4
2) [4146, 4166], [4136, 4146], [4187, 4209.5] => -2.3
